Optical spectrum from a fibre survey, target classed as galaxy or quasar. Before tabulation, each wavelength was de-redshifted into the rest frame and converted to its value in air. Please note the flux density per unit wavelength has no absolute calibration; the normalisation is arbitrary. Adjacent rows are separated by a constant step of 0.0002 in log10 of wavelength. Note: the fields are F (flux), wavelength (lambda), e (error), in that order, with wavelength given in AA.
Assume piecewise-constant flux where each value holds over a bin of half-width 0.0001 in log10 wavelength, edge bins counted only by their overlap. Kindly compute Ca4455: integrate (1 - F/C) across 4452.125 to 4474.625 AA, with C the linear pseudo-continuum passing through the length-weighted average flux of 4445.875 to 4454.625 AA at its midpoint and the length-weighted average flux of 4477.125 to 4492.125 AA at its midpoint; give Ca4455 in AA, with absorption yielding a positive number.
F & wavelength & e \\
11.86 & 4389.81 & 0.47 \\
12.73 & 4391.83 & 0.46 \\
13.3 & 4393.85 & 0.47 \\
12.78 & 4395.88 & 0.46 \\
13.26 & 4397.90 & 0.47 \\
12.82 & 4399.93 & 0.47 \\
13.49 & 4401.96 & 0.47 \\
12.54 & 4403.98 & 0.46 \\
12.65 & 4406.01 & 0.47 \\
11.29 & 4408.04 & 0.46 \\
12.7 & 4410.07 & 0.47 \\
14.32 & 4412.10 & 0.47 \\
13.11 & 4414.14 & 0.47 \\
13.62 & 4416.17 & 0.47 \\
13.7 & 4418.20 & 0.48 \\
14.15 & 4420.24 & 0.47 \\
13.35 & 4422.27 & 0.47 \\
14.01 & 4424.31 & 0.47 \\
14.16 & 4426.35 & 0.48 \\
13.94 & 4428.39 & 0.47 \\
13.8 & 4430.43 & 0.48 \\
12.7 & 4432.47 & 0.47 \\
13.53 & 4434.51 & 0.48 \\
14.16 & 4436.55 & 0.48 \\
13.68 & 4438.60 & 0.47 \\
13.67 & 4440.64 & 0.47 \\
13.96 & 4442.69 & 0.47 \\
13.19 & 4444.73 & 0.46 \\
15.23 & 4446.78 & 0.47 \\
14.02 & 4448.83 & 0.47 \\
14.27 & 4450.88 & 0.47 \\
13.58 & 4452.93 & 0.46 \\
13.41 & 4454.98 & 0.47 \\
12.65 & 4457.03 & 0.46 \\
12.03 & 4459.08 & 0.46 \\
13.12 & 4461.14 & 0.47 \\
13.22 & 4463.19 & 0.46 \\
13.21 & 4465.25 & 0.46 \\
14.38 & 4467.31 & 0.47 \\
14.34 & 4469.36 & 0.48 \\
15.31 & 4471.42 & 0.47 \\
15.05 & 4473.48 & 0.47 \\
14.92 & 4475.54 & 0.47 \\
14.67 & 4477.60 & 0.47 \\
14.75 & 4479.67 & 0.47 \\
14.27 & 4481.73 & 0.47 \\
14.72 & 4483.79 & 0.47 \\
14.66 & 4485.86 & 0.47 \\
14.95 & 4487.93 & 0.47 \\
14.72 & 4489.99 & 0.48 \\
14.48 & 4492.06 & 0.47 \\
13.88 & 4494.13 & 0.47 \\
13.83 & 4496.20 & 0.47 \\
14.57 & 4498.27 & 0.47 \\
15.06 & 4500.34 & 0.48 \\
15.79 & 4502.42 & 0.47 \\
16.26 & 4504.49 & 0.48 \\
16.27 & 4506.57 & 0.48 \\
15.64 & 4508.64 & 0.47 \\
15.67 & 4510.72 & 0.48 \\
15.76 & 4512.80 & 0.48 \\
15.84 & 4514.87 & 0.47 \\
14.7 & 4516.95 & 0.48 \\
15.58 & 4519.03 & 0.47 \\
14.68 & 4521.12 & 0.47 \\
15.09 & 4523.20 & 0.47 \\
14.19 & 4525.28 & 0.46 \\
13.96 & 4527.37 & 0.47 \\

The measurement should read 1.10 AA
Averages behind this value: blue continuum 14.2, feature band 13.7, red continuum 14.7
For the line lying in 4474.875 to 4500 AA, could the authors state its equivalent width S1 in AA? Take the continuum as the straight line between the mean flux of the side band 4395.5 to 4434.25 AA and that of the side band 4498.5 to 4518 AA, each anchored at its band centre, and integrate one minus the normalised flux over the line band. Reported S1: 0.9 AA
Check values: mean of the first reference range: 13.3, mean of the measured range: 14.5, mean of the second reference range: 15.6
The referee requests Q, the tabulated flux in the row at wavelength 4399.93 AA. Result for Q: 12.82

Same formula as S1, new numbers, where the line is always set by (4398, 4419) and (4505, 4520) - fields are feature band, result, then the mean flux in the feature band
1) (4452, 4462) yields 0.9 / 12.9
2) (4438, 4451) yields 0.0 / 14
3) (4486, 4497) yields 0.5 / 14.4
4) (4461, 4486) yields 0.5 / 14.4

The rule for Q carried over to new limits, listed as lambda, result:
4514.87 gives 15.84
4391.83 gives 12.73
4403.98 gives 12.54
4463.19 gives 13.22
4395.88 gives 12.78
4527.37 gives 13.96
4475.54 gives 14.92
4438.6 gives 13.68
